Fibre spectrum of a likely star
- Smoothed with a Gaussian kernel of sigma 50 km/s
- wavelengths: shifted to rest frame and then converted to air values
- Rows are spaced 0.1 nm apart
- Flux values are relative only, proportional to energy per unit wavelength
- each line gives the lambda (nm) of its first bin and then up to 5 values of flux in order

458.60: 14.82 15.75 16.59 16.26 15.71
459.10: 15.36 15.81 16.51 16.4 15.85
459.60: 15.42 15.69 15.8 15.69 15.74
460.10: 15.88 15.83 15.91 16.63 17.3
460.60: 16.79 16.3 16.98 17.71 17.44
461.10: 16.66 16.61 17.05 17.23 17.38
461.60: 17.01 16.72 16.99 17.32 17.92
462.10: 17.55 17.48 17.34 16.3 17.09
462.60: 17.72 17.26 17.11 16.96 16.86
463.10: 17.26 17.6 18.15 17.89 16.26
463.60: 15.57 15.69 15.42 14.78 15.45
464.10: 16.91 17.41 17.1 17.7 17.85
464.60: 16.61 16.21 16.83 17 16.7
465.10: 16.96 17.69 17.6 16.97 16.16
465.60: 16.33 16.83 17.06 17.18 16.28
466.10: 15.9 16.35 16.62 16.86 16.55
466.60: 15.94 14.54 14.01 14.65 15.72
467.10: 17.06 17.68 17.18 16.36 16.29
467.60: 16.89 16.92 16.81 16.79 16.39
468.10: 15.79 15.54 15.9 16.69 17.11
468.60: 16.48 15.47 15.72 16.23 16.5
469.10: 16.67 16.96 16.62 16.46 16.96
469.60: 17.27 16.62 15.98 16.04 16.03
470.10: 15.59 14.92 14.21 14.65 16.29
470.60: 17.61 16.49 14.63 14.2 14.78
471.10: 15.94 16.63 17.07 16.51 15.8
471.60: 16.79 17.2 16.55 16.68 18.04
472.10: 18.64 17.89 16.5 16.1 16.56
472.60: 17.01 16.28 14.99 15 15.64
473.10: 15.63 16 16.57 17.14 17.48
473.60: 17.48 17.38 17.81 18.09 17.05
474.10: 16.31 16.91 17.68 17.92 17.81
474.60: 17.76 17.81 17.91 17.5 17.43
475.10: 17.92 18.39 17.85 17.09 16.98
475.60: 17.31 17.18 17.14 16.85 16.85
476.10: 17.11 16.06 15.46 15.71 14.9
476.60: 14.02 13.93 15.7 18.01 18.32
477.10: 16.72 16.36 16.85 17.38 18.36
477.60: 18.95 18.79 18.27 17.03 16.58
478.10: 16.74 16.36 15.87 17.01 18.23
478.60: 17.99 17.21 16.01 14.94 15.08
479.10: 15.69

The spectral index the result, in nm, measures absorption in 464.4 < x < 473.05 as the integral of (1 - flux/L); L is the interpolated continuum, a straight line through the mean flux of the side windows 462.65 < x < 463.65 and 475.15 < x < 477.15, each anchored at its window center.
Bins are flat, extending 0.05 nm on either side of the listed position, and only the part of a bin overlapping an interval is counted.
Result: 0.25 nm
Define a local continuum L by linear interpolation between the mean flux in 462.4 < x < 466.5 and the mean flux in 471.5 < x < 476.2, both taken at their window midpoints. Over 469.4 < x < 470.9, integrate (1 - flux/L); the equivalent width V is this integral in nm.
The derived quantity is 0.09 nm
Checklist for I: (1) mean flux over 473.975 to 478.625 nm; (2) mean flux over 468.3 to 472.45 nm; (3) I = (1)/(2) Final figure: 1.0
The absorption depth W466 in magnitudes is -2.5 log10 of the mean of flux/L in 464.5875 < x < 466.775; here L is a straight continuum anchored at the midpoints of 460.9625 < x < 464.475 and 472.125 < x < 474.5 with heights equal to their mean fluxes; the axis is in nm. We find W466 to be 0.02 mag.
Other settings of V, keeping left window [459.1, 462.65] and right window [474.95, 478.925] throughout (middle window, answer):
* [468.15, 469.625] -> 0.03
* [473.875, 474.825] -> -0.04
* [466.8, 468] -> 0.02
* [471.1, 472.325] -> -0.01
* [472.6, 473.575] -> 0.04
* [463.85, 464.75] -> 0.00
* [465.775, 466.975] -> 0.06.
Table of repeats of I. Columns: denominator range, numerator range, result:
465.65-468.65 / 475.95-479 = 1.02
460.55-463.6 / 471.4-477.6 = 0.99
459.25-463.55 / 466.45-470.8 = 0.96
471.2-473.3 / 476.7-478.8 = 1.04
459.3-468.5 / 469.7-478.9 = 1.01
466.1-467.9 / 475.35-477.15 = 1.01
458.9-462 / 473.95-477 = 1.03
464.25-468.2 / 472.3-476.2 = 1.03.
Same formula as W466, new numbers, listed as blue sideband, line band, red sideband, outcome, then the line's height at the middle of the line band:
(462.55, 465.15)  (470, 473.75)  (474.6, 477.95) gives 0.04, 17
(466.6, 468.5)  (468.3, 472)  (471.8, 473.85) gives 0.02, 16.5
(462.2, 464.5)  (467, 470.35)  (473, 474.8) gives 0.04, 17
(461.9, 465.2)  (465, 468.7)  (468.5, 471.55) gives 0.00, 16.5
